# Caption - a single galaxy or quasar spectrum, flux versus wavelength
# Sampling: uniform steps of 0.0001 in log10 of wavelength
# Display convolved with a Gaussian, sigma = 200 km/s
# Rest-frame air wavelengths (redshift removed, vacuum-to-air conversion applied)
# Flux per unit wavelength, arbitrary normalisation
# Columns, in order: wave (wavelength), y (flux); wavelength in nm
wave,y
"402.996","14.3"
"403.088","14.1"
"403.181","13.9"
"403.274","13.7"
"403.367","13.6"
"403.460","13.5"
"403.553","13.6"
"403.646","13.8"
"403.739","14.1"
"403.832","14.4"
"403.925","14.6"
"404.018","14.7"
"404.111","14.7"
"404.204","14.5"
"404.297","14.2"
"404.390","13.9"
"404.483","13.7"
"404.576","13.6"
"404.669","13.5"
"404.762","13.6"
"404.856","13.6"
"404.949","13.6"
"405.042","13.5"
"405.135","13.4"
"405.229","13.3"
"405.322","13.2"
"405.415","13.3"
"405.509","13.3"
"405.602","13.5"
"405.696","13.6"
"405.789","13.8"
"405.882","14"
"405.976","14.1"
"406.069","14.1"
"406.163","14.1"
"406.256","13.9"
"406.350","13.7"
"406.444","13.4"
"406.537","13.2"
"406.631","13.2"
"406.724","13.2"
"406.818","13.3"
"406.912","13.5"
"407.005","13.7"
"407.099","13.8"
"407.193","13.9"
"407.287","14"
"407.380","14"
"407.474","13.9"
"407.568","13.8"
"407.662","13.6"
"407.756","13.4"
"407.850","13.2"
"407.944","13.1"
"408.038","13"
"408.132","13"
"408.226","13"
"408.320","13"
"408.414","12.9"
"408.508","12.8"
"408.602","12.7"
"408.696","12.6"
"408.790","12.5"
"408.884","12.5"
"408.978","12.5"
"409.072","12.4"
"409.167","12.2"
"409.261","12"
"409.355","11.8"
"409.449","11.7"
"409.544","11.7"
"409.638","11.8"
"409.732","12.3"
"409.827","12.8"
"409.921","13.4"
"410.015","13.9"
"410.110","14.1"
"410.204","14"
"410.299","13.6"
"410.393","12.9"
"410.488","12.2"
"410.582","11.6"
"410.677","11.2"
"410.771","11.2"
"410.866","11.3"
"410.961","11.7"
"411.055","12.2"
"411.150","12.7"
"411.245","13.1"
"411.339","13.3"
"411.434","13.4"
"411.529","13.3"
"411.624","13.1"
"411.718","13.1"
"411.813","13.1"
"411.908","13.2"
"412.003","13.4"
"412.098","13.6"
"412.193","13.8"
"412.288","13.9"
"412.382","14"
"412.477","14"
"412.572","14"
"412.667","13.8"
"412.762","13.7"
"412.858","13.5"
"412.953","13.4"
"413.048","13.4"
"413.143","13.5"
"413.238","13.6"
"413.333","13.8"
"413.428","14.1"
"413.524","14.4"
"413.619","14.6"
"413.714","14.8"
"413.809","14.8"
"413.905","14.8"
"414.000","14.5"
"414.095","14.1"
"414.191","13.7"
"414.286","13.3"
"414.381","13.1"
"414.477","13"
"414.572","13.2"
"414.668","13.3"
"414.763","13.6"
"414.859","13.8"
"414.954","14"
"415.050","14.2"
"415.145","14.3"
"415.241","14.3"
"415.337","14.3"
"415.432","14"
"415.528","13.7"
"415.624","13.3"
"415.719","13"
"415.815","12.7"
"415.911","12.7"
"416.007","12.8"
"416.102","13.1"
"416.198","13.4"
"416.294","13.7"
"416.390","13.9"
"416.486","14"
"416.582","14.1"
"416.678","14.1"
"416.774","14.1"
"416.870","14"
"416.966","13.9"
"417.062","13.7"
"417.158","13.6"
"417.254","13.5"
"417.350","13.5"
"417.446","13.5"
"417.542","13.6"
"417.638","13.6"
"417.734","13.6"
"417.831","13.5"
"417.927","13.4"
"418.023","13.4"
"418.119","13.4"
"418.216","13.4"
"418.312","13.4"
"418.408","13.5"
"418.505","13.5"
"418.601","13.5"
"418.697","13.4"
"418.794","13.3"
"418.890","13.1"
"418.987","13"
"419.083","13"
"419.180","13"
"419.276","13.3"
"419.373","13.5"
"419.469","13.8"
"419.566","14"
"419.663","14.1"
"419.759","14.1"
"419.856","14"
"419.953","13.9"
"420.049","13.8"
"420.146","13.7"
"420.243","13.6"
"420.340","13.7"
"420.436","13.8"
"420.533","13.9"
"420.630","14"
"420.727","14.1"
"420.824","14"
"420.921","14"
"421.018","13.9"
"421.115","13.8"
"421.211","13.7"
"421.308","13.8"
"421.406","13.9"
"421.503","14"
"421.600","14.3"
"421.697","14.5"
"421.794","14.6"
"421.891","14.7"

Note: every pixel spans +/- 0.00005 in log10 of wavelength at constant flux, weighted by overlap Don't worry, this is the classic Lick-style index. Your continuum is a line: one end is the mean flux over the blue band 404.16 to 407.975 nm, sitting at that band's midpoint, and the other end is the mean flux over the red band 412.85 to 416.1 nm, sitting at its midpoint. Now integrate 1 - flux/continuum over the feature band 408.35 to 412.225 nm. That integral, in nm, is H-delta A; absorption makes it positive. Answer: 0.29 nm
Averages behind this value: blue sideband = 13.6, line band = 12.7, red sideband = 13.7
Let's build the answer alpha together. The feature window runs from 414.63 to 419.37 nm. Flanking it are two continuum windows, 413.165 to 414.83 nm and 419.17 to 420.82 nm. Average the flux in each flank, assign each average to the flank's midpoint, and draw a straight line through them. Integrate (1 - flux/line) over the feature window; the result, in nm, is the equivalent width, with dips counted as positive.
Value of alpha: 0.11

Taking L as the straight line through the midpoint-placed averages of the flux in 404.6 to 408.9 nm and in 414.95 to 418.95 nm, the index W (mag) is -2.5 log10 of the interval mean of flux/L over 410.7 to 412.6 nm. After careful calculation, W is 0.04 mag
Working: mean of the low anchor 13.4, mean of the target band 13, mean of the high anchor 13.6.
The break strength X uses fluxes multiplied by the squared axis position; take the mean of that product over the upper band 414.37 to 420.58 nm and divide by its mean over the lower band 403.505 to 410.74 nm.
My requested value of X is 1.07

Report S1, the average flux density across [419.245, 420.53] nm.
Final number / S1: 13.8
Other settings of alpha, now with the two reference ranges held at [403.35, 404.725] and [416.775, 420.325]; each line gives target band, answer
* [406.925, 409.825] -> 0.21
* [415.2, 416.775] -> 0.01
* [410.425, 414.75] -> 0.13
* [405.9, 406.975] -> 0.03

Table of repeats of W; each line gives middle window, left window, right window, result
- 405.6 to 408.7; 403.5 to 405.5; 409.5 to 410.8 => -0.02 mag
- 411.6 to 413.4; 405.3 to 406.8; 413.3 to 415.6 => 0.02 mag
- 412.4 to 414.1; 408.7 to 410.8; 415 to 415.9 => -0.06 mag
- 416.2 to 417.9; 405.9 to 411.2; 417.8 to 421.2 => -0.02 mag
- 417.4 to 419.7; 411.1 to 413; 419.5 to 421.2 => 0.03 mag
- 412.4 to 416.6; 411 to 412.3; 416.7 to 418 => -0.03 mag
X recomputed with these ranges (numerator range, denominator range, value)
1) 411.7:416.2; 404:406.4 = 1.04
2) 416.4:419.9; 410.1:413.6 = 1.06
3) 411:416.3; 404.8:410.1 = 1.06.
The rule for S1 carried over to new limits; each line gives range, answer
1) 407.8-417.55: 13.3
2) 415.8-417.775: 13.6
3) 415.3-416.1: 13.3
